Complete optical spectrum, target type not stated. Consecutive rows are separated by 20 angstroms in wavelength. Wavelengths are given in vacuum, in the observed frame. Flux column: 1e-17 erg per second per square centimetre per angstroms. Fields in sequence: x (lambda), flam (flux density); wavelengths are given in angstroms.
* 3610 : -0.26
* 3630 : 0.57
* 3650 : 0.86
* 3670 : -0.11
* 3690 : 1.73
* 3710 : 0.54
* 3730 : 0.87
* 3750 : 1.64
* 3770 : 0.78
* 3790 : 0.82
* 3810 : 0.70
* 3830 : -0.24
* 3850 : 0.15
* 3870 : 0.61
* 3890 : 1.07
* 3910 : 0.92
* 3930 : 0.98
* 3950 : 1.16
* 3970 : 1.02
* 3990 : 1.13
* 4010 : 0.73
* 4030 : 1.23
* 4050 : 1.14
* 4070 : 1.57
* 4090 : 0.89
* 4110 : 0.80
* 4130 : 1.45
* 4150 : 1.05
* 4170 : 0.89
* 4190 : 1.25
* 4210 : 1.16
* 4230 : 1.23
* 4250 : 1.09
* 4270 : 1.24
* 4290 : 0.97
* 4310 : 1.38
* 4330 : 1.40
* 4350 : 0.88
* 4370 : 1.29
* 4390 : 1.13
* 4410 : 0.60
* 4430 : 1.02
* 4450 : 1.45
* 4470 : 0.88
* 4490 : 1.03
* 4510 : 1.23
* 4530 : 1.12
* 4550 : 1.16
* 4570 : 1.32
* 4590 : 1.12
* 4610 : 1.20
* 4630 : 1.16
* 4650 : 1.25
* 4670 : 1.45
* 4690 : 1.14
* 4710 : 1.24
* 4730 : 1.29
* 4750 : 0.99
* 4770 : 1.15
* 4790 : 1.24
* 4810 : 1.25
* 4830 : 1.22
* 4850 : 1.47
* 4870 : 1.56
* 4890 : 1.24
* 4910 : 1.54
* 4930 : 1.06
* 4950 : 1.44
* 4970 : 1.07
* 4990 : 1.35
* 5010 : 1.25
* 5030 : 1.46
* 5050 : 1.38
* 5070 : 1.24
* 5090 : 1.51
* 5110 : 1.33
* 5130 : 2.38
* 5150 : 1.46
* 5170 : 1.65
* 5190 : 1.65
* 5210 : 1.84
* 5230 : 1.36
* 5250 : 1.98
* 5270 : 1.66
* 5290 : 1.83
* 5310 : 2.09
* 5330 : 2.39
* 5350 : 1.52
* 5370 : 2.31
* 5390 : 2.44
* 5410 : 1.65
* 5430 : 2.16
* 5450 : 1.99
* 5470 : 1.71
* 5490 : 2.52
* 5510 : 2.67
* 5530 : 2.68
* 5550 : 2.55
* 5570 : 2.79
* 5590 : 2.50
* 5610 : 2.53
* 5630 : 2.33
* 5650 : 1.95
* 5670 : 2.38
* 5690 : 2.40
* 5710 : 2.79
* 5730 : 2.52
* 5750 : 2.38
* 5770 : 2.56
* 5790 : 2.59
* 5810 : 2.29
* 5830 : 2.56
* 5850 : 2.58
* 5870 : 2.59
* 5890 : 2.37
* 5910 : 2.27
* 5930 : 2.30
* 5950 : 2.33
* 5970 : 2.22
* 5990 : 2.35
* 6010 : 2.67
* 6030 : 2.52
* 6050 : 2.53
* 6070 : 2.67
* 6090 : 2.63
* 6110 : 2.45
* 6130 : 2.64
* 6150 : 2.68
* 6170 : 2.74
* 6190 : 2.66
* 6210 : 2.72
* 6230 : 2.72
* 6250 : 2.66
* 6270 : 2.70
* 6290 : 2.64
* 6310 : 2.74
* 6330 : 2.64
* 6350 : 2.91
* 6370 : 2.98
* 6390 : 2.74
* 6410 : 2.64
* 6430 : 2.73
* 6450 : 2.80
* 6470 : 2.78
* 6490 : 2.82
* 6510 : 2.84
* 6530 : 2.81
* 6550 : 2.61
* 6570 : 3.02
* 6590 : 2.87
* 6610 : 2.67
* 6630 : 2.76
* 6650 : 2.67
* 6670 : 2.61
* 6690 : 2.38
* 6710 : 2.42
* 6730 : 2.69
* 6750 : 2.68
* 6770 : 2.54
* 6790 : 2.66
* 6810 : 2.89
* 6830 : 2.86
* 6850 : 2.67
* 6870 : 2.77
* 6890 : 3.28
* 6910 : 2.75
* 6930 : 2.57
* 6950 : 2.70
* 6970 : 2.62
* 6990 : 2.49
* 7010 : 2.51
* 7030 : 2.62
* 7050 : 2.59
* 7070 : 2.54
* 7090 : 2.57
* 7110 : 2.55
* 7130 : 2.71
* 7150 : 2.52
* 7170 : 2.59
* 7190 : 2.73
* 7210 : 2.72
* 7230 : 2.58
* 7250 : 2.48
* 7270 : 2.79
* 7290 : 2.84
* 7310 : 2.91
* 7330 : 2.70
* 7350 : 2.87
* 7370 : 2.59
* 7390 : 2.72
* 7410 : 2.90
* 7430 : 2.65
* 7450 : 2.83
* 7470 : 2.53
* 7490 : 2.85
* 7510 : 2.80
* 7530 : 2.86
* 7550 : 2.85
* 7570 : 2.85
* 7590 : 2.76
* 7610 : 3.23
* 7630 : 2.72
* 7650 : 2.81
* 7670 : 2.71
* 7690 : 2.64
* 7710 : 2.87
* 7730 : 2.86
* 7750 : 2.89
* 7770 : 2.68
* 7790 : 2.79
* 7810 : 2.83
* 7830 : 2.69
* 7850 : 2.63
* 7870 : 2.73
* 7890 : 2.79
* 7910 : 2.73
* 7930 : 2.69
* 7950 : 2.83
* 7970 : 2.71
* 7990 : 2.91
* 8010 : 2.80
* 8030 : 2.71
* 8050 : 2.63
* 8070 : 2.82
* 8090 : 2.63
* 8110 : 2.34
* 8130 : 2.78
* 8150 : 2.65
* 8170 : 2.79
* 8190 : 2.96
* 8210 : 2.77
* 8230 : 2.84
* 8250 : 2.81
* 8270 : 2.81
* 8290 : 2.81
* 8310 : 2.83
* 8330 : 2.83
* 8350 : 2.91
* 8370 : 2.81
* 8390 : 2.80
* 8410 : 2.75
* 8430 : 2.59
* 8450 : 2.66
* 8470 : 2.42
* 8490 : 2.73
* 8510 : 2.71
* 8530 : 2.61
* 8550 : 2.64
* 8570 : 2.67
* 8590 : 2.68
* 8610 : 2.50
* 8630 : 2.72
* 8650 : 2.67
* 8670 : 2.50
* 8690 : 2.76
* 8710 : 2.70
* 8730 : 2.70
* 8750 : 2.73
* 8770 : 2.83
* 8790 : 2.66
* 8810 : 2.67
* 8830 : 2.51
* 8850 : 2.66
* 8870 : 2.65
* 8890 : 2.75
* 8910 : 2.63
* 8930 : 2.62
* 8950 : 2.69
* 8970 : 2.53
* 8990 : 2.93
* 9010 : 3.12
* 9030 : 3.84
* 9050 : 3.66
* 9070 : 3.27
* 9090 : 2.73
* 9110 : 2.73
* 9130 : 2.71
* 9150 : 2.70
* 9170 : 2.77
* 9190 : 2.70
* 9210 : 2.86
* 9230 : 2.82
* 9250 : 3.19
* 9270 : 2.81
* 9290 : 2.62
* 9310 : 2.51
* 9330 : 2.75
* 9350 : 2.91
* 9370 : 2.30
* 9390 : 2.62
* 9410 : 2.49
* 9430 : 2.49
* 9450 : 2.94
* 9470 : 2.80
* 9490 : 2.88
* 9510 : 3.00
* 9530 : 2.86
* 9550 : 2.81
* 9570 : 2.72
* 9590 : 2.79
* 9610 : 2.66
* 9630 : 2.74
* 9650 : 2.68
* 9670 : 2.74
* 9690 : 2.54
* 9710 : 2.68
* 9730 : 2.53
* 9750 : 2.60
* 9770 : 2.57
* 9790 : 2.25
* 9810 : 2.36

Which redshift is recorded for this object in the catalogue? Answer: 0.38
